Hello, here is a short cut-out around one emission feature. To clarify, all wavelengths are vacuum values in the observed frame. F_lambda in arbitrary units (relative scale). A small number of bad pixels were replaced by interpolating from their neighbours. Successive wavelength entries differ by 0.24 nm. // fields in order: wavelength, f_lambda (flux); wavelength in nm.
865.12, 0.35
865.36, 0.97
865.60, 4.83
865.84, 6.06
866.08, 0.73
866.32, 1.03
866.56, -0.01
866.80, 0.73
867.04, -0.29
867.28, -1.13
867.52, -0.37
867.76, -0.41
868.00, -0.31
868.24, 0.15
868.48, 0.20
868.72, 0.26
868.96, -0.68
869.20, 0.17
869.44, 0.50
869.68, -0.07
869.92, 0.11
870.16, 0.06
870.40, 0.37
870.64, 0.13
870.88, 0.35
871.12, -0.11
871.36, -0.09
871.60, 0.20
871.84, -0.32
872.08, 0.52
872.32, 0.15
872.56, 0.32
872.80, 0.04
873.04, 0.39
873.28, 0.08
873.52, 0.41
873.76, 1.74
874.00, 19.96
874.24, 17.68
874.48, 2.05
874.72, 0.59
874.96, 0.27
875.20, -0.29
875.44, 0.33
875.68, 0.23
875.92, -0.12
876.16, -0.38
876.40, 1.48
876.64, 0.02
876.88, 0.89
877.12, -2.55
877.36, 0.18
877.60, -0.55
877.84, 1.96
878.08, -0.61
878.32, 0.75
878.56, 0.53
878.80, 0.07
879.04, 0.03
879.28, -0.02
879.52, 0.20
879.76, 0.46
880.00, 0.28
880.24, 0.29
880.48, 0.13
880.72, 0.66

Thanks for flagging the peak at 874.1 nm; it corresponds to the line [O III]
